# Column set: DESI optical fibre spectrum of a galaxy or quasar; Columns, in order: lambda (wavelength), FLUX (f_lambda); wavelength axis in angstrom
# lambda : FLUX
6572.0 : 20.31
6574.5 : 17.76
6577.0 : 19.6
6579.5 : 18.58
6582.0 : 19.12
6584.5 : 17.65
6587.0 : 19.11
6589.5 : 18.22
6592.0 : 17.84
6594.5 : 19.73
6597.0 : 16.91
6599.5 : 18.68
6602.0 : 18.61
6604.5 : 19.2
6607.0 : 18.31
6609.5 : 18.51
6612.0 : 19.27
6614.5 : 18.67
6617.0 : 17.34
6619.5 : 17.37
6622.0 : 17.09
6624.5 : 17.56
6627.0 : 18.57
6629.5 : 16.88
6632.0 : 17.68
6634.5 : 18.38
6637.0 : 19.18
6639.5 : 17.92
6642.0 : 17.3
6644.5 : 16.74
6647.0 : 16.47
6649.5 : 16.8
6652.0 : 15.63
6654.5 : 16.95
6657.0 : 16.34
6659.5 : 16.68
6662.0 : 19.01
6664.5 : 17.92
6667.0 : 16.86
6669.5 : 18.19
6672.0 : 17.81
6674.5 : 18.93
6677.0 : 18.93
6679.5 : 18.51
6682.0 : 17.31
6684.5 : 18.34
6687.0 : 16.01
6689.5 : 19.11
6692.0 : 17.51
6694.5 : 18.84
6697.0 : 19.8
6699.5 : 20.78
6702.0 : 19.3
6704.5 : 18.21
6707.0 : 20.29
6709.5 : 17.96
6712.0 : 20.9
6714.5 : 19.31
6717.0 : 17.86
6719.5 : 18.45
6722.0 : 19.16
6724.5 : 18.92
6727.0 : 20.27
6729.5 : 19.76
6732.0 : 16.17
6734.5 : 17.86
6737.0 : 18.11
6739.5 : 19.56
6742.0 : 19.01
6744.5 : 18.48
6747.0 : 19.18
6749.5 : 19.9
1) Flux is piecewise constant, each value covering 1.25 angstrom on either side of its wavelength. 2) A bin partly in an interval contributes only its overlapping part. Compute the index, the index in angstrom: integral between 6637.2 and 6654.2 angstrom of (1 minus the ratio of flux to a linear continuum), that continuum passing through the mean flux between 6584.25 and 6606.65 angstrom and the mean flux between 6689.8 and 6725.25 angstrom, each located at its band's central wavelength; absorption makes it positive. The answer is 1.62 angstrom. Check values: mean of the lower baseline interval 18.5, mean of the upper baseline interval 19.1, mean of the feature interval 17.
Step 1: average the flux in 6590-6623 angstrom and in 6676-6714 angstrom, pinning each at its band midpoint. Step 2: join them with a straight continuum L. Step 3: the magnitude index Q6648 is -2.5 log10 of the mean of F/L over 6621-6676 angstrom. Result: 0.06 mag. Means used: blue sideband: 18.3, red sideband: 18.8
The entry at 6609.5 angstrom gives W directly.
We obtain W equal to 18.51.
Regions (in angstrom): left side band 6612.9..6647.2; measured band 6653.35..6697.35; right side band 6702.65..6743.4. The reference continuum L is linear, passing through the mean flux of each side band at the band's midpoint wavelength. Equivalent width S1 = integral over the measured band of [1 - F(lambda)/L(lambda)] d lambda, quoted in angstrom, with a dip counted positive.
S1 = 0.9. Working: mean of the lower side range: 17.7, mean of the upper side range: 18.9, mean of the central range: 17.9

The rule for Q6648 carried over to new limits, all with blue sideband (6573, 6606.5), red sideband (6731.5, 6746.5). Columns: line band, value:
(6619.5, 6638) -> 0.04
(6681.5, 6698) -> 0.02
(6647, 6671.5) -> 0.08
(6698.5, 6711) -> -0.05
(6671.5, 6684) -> 0.01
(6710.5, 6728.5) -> -0.05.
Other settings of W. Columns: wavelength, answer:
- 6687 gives 16.01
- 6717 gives 17.86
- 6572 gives 20.31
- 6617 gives 17.34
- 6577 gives 19.6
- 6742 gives 19.01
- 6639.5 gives 17.92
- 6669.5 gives 18.19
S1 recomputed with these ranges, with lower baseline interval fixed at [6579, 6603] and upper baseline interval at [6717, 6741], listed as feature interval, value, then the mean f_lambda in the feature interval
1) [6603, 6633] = 0.7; 18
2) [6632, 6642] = 0.1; 18.2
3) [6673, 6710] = -0.1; 18.7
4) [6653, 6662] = 0.8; 17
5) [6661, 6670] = 0.3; 18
